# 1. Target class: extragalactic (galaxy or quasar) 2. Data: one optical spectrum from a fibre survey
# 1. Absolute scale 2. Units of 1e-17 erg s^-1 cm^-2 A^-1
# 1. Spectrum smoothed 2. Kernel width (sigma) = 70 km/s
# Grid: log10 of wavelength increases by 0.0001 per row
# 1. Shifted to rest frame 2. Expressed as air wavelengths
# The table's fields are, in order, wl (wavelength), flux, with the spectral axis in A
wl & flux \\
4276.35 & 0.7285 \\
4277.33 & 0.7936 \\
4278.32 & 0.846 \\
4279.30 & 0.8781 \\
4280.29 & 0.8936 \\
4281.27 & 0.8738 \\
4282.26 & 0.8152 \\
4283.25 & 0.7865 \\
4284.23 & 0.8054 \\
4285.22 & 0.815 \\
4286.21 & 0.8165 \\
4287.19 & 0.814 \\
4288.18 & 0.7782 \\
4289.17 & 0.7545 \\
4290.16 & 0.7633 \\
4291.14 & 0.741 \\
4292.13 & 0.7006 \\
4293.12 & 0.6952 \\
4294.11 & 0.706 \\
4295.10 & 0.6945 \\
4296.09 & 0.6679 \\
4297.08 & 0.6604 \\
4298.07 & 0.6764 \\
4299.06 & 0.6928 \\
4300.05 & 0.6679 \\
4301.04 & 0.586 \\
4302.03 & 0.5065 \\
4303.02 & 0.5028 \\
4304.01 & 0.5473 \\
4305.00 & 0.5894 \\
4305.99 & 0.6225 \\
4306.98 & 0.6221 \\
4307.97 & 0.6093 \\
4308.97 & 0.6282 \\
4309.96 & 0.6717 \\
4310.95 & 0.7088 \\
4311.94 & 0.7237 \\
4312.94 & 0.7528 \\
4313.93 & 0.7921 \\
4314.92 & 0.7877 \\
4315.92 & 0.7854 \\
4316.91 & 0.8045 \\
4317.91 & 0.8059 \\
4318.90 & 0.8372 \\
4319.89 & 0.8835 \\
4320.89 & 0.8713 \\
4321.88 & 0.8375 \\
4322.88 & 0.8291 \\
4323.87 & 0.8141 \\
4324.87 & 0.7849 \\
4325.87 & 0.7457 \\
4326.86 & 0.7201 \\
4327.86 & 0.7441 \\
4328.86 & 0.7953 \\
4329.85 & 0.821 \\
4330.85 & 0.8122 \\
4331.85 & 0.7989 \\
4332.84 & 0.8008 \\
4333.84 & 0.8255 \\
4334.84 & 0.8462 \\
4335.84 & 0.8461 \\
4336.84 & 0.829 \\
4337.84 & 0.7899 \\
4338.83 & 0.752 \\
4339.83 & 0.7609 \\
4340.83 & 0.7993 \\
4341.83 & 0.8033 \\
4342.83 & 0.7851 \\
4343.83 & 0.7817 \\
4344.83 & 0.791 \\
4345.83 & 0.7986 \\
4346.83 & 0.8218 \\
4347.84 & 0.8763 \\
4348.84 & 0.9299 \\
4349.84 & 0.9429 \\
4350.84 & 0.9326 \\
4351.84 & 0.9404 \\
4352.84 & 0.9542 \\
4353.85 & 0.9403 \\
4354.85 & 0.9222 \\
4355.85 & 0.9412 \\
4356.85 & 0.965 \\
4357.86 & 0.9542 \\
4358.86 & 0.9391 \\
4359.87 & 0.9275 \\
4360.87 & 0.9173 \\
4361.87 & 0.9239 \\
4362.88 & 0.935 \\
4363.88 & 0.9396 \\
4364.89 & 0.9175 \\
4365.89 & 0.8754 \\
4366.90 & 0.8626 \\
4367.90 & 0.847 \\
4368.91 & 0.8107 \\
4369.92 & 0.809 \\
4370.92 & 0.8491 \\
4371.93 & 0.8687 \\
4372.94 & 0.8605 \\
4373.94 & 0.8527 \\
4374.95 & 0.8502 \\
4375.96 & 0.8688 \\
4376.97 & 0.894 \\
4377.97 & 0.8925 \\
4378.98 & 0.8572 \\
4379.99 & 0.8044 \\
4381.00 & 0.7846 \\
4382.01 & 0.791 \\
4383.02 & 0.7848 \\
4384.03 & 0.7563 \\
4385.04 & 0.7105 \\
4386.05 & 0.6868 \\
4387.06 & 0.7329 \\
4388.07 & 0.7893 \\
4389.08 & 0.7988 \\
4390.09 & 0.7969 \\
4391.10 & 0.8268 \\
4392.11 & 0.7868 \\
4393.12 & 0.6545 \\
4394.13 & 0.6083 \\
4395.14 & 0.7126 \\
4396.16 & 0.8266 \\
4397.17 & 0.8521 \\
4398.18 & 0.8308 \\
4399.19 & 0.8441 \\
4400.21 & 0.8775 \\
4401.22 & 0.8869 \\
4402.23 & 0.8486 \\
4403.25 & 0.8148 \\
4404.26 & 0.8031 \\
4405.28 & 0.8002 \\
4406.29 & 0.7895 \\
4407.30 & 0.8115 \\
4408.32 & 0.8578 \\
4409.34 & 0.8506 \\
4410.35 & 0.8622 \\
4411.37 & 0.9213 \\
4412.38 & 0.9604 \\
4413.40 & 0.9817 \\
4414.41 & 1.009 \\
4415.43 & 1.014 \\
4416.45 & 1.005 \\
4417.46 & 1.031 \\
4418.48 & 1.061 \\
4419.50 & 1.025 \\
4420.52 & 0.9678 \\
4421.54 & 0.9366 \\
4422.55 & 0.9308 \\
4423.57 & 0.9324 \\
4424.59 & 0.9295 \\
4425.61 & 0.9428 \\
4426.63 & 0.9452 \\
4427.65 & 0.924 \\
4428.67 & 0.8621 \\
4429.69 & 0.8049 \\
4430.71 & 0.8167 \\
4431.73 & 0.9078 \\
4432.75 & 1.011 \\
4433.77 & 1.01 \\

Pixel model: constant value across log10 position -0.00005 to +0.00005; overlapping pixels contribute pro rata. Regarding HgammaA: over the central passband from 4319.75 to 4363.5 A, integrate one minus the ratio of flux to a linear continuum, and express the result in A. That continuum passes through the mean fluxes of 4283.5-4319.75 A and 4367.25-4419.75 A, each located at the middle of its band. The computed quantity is -4.83 A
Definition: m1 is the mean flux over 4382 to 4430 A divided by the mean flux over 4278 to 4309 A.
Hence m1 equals 1.21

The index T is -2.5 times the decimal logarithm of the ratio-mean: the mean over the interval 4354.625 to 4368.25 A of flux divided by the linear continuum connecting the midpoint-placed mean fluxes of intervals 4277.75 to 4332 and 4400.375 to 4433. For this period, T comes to -0.114 mag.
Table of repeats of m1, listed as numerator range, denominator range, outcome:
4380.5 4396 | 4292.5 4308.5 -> 1.19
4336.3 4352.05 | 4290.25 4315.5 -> 1.25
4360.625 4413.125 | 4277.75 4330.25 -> 1.12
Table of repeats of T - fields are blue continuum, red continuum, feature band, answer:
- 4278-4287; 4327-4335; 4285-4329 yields 0.13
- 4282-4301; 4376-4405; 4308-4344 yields -0.04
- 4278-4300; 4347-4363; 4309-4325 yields 0.06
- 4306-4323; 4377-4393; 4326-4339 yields -0.05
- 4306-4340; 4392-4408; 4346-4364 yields -0.18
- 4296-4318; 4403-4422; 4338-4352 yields -0.10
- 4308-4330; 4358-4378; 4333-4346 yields 0.03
